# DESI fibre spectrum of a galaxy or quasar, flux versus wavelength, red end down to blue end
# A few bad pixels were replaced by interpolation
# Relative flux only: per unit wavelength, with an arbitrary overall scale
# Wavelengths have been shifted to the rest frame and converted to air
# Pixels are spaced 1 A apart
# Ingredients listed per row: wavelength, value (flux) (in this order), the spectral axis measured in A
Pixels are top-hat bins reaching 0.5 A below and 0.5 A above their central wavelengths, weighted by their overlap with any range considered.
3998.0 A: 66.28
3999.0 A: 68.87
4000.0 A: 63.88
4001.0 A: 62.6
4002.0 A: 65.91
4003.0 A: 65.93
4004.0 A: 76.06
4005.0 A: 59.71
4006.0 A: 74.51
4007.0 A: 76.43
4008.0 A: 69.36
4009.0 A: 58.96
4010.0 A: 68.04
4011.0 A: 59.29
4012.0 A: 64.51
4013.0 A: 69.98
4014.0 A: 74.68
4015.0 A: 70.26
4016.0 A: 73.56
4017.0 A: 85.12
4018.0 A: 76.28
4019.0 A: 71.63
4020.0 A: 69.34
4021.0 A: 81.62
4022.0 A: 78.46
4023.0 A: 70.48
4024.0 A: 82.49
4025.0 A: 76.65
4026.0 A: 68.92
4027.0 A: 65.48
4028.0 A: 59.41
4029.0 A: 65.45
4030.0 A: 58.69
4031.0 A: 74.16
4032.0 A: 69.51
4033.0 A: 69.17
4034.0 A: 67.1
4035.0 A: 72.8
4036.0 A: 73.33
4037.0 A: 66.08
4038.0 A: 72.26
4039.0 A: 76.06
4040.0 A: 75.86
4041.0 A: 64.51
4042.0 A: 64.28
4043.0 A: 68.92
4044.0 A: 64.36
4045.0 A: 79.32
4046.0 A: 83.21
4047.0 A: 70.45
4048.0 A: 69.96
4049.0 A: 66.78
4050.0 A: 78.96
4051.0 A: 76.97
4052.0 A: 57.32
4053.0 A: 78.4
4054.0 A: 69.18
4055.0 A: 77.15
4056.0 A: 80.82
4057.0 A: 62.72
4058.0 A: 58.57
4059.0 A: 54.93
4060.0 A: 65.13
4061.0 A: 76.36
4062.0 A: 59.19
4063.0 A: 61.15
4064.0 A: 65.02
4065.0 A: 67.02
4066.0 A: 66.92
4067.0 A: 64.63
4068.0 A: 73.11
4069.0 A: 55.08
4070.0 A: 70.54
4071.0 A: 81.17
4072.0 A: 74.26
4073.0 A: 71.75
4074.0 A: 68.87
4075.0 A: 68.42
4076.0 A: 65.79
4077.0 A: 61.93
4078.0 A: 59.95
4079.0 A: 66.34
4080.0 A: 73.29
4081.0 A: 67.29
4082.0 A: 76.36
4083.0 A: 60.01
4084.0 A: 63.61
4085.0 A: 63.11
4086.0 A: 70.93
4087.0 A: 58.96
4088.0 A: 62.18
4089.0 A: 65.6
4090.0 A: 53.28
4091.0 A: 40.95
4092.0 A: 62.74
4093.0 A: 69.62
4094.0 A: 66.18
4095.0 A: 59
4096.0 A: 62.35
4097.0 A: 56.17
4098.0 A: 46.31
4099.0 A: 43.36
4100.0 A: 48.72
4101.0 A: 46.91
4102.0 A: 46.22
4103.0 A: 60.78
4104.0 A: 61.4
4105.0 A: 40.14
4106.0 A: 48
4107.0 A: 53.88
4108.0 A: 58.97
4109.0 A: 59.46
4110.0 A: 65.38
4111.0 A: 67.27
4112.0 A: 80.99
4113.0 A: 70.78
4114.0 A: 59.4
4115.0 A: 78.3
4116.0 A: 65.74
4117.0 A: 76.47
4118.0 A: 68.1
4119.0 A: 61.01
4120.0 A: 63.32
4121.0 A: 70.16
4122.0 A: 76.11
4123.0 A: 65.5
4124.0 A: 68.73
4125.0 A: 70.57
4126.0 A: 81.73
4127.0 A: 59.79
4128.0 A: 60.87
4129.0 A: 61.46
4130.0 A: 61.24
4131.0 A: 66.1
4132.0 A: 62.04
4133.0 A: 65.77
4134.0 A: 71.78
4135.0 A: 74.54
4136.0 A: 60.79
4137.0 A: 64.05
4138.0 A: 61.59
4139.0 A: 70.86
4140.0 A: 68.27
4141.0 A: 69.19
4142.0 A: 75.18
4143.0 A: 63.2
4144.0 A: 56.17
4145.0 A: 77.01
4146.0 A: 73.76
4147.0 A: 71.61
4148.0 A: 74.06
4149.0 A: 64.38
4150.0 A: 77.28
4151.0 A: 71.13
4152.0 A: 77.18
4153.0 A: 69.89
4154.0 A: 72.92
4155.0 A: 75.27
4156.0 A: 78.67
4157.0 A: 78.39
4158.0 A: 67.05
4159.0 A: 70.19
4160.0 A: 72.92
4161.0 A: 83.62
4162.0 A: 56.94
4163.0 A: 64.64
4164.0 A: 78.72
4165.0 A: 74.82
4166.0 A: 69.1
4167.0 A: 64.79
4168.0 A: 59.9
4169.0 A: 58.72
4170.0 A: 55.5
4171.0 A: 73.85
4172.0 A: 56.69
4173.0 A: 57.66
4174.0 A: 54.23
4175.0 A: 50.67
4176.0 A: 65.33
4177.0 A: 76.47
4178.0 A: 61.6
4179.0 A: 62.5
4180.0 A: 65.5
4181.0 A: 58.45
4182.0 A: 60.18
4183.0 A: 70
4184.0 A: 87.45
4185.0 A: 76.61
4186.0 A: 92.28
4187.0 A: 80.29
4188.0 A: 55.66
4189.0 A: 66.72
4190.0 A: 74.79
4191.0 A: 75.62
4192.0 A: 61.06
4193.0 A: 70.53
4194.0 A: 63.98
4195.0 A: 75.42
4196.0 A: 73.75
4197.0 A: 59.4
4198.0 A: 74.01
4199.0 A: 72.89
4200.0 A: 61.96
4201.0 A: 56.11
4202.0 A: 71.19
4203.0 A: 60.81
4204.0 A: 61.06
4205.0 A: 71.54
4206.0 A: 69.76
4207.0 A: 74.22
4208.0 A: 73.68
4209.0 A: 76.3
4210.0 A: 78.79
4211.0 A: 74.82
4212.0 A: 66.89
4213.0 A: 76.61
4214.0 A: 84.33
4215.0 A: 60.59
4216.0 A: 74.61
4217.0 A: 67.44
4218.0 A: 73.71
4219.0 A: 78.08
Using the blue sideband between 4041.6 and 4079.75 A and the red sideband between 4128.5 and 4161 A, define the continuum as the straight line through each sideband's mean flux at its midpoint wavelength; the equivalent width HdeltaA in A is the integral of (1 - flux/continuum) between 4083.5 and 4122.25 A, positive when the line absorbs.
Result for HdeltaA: 4.7 A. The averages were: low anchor 68.6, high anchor 69.7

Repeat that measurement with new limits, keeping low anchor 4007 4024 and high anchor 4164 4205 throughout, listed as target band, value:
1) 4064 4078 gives 0.4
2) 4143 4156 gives -0.7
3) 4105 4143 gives 1.4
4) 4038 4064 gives 0.4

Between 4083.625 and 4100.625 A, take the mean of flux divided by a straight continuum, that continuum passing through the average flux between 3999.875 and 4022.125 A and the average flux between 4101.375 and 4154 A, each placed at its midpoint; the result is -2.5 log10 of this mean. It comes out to 0.16 mag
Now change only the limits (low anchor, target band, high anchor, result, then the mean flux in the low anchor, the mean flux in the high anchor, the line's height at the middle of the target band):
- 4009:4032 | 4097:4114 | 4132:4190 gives 0.23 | 70.8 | 68.6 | 69.5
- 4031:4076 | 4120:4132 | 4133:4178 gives 0.02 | 69.5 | 68.3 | 68.6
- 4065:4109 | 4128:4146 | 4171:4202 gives -0.03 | 61.3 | 67.4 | 64.4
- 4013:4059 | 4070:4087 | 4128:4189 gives 0.03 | 71.3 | 68.2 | 70.2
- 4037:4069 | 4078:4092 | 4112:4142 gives 0.09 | 69.1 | 67.7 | 68.5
